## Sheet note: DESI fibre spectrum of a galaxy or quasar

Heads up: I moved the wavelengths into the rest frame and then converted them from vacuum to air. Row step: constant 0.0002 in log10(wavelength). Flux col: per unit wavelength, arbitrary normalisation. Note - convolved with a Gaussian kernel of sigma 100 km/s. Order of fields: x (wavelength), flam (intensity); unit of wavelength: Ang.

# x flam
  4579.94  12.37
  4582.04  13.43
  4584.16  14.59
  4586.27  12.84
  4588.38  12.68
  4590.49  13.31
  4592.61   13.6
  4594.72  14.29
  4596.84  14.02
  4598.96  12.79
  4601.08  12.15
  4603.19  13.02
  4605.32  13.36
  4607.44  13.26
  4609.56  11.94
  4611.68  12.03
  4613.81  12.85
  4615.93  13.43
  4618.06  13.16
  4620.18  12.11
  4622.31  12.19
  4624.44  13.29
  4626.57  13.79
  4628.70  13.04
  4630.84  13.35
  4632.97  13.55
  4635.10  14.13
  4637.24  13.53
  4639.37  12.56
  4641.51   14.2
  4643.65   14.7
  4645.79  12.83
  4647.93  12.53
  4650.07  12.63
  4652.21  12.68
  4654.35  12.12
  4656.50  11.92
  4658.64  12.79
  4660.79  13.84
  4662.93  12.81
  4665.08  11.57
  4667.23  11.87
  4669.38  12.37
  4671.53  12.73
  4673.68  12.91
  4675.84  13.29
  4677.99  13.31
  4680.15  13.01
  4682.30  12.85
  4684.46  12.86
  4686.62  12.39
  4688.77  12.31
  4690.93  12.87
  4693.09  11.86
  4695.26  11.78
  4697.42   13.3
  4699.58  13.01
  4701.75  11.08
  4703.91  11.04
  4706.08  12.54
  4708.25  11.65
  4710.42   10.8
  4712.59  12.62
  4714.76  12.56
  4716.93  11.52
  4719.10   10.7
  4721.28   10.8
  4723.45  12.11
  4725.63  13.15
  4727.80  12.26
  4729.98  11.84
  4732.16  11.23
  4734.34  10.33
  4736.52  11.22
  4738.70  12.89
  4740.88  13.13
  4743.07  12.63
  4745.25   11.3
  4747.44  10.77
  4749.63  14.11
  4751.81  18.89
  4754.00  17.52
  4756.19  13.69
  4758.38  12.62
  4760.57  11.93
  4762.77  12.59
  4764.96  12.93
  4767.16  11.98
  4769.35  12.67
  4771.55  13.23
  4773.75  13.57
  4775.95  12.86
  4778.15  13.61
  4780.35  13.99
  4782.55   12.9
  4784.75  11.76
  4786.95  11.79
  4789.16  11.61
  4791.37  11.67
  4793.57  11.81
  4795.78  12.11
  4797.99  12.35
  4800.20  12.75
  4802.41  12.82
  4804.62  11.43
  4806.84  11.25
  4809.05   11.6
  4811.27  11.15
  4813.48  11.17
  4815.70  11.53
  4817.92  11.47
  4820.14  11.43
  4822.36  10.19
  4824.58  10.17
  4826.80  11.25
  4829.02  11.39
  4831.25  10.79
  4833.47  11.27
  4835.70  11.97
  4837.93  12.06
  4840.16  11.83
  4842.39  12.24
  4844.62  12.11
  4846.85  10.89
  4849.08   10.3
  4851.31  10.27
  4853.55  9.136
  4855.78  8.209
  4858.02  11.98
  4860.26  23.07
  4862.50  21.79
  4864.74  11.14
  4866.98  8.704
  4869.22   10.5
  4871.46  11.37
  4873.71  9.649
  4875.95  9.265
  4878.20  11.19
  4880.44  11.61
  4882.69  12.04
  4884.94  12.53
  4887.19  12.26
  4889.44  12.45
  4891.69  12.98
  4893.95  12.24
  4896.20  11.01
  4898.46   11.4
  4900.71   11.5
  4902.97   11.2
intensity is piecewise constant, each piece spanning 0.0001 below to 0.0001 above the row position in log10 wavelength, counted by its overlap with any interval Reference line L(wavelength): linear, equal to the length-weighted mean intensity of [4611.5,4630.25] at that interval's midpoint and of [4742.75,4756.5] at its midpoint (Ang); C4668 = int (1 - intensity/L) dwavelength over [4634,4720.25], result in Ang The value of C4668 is 6.0 Ang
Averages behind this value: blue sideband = 12.9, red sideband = 14.2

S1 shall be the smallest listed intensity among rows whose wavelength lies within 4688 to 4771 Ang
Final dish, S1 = 10.33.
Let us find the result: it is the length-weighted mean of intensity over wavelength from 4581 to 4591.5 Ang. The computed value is 13.4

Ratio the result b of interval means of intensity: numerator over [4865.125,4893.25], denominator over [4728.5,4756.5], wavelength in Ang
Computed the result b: 0.86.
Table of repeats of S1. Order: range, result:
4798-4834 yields 10.17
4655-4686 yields 11.57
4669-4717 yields 10.8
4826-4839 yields 10.79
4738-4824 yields 10.19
